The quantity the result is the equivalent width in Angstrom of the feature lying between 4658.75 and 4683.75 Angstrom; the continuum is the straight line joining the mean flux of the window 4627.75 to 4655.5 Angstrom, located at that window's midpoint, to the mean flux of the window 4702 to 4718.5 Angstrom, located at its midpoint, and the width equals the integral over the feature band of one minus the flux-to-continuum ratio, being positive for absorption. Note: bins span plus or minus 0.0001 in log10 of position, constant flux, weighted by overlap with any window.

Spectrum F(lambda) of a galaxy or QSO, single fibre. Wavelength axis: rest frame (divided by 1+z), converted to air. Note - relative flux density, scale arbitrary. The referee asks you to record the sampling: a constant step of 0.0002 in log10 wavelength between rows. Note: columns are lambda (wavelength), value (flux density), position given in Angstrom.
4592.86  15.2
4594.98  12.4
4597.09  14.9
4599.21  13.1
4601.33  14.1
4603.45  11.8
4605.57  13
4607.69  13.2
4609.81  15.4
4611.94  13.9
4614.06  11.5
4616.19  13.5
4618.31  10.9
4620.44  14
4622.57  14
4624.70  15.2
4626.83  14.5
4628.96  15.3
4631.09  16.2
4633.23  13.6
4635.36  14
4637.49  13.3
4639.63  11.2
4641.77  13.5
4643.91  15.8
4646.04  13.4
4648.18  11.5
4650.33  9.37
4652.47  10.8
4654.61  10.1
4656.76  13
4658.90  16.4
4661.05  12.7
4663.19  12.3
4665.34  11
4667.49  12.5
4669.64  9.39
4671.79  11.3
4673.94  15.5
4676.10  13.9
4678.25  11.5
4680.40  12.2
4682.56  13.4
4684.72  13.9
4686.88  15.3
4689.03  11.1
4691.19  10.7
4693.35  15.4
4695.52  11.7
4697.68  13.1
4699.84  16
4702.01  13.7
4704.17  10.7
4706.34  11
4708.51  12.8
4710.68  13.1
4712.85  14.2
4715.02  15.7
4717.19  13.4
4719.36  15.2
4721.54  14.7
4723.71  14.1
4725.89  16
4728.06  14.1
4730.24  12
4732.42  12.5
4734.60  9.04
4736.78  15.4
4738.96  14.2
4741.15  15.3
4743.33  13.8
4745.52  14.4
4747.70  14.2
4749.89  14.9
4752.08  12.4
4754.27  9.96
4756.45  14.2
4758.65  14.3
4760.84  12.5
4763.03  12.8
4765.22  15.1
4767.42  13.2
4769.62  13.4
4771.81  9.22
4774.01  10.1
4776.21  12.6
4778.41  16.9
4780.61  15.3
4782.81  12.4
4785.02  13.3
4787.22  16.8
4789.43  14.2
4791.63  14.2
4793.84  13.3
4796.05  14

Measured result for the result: 0.89 Angstrom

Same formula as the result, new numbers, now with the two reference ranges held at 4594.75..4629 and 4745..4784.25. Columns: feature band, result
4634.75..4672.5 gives 3.2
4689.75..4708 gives 0.8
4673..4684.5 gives 0.1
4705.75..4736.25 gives -0.4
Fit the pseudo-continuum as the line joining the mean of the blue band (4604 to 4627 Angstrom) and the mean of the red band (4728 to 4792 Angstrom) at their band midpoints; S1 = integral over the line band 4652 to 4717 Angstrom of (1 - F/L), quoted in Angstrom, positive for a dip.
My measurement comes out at 2.9 Angstrom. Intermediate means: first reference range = 13.5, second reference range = 13.4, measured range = 12.8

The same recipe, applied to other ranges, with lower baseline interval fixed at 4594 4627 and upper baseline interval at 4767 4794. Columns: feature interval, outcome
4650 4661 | 1.0 Angstrom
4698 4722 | -0.3 Angstrom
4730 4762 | 0.4 Angstrom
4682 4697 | 0.4 Angstrom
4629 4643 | -0.4 Angstrom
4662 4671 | 1.4 Angstrom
